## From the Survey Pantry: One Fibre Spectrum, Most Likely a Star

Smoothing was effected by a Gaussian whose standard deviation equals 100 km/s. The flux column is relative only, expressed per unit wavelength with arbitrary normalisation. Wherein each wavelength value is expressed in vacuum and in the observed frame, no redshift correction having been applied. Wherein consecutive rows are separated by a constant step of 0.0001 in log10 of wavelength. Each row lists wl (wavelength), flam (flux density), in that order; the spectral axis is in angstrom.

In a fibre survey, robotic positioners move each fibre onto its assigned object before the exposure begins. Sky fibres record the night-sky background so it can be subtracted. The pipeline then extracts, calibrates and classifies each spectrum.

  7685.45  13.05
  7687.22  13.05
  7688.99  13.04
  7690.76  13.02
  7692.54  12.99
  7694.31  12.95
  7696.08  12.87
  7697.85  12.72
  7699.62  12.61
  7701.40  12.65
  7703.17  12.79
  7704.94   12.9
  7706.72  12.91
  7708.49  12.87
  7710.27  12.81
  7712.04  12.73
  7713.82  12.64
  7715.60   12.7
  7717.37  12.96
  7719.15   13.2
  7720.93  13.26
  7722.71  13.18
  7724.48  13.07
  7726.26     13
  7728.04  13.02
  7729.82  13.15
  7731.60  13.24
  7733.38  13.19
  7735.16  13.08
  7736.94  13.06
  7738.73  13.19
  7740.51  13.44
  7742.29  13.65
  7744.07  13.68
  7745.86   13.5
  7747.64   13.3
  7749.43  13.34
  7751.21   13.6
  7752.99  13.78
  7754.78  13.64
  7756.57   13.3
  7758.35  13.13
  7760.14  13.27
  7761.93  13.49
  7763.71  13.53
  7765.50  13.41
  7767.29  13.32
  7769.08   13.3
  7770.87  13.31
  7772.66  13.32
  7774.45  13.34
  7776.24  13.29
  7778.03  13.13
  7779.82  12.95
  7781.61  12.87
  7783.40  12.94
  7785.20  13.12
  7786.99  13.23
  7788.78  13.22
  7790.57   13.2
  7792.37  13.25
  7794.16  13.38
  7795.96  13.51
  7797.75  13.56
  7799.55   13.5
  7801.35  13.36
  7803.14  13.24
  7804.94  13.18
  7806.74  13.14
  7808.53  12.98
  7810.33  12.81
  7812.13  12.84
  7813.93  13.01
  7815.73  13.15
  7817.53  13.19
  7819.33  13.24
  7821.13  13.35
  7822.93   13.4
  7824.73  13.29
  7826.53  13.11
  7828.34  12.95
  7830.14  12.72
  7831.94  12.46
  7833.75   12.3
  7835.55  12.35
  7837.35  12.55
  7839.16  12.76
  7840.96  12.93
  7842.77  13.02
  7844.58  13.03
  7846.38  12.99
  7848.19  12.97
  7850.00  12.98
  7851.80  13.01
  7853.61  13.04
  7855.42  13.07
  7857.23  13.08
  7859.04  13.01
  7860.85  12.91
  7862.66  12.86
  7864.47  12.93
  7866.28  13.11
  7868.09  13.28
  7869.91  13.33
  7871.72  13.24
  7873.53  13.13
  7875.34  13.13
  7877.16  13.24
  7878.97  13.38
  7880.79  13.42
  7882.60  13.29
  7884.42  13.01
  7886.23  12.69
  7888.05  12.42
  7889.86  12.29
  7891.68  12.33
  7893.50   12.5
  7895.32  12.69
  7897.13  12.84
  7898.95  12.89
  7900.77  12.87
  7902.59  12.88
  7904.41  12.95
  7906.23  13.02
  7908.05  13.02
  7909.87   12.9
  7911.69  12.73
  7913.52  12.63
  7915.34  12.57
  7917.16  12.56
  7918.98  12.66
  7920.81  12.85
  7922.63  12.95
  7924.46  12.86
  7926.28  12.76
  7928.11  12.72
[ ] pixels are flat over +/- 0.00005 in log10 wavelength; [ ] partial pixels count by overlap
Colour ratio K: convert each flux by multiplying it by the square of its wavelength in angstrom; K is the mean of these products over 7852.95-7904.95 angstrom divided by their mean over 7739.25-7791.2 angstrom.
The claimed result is 1.0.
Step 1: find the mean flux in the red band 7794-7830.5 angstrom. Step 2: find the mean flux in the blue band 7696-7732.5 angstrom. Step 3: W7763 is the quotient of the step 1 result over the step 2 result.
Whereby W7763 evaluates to 1.02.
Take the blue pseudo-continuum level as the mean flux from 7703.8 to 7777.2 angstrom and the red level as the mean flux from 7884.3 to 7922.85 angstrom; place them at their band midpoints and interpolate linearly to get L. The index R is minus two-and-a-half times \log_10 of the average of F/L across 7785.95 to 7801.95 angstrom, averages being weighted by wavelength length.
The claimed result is -0.024 mag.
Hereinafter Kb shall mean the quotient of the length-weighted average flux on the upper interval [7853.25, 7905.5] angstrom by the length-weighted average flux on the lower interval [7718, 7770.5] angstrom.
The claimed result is 1.0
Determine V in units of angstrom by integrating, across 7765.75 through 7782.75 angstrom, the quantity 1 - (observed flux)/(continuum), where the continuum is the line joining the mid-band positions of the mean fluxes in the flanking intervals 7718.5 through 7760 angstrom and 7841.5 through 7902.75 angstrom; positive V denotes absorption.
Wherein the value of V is 0.01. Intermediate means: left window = 13.3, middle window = 13.2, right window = 13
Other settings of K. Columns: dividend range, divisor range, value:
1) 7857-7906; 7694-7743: 1.04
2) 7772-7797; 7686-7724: 1.04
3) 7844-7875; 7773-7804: 1.00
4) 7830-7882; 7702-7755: 1.02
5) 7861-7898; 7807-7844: 1.02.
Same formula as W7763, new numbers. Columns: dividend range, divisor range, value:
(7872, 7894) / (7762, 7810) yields 0.97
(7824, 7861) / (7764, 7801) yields 0.97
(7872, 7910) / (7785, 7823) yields 0.98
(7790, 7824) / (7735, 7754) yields 0.98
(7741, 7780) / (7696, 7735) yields 1.04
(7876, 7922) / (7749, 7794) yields 0.96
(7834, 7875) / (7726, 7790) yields 0.98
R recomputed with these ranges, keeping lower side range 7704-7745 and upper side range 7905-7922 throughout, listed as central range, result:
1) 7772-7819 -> -0.02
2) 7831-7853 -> 0.01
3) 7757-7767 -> -0.03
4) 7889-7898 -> 0.02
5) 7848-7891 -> -0.02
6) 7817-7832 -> -0.02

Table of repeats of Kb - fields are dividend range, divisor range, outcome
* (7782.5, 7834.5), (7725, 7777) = 0.98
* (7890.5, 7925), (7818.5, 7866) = 0.99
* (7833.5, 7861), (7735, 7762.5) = 0.96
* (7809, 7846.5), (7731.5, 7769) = 0.97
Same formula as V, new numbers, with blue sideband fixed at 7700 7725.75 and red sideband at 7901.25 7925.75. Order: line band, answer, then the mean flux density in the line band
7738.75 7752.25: -0.6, 13.5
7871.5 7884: -0.4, 13.3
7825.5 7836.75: 0.2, 12.7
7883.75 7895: 0.3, 12.5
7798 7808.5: -0.3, 13.3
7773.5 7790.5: -0.3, 13.1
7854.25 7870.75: -0.3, 13.1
